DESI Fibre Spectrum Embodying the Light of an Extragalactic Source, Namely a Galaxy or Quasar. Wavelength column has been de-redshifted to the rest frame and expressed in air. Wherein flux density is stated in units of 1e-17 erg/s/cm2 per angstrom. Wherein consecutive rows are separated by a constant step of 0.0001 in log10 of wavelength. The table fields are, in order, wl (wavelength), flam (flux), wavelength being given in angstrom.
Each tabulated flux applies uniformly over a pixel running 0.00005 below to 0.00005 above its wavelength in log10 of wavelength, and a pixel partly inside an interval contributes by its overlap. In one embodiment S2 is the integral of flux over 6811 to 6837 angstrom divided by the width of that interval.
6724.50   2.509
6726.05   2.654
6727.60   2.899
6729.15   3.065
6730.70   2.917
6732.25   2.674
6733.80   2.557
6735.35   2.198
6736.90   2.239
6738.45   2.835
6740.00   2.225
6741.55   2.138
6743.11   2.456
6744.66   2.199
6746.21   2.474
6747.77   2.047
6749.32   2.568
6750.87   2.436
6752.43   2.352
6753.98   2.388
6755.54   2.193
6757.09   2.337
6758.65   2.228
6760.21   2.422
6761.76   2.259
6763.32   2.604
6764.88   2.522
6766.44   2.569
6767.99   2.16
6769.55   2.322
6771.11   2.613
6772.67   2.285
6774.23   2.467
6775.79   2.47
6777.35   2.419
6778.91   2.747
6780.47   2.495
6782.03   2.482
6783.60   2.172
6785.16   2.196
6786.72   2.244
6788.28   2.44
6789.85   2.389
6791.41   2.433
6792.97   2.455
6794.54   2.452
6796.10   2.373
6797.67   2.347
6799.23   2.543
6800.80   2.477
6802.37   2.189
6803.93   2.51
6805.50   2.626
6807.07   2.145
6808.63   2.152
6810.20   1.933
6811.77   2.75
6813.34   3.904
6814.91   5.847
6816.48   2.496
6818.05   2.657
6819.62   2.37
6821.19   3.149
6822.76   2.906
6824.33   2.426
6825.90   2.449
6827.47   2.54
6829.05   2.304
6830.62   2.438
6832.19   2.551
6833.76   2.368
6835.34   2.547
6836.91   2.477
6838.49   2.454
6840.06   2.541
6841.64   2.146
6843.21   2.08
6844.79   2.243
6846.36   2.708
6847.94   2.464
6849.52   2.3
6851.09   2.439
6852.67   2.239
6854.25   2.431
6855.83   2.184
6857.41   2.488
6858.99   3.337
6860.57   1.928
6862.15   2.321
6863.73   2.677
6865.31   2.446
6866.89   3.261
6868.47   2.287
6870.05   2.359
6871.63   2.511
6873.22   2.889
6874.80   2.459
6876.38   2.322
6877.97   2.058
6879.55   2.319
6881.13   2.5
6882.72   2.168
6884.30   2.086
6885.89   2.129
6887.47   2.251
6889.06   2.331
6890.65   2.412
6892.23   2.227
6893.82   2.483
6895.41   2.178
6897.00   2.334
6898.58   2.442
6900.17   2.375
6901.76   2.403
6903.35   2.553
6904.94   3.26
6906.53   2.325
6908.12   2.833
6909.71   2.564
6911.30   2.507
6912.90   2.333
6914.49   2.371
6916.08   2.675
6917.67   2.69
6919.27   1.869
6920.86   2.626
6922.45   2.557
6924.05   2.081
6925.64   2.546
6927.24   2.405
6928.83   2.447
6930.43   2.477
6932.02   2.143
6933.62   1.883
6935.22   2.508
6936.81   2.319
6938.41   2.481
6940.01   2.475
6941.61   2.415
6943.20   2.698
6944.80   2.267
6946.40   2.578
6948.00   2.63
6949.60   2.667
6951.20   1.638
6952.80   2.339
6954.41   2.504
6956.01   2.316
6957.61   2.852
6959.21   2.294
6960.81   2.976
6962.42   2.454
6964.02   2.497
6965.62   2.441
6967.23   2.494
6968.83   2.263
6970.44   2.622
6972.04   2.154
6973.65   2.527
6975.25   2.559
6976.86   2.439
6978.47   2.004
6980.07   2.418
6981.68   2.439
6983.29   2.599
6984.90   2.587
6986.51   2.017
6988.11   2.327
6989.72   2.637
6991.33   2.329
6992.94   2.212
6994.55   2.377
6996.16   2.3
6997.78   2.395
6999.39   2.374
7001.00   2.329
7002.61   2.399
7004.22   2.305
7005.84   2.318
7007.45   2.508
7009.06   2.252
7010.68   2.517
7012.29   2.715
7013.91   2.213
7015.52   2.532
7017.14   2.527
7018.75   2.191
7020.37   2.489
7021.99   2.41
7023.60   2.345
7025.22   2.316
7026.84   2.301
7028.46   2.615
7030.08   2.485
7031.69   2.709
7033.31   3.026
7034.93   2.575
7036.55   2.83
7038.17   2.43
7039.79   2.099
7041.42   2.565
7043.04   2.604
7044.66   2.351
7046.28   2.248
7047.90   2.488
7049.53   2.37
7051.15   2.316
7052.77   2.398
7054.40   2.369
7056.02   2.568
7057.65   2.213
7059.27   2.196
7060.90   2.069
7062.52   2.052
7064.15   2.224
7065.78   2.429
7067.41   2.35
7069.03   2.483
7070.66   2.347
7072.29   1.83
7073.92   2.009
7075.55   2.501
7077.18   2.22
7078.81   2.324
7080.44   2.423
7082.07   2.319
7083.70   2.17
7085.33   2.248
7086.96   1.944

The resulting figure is 2.84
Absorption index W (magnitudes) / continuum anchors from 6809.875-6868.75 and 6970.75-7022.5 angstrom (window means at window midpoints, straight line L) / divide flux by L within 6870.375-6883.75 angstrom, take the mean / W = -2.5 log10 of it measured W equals 0.07 mag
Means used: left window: 2.61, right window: 2.39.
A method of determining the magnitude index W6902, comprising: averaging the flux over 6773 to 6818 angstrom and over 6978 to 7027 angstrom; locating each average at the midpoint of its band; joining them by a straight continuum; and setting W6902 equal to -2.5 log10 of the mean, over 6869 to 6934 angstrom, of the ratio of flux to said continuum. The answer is 0.03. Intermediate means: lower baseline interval 2.58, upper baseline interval 2.38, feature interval 2.4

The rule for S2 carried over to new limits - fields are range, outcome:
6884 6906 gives 2.4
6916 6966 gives 2.43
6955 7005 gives 2.42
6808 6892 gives 2.53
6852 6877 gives 2.51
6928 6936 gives 2.29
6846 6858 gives 2.39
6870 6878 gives 2.47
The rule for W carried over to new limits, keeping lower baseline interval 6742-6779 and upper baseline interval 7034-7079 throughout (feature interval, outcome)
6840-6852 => 0.01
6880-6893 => 0.05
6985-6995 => 0.01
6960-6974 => -0.06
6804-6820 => -0.21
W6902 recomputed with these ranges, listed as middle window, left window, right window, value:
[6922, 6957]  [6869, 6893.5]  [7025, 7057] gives 0.004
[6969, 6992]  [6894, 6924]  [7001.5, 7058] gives 0.027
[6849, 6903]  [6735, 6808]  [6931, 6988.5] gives 0.000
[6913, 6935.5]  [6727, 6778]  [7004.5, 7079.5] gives 0.017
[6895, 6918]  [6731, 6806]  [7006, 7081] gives -0.057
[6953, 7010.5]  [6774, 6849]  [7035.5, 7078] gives -0.009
